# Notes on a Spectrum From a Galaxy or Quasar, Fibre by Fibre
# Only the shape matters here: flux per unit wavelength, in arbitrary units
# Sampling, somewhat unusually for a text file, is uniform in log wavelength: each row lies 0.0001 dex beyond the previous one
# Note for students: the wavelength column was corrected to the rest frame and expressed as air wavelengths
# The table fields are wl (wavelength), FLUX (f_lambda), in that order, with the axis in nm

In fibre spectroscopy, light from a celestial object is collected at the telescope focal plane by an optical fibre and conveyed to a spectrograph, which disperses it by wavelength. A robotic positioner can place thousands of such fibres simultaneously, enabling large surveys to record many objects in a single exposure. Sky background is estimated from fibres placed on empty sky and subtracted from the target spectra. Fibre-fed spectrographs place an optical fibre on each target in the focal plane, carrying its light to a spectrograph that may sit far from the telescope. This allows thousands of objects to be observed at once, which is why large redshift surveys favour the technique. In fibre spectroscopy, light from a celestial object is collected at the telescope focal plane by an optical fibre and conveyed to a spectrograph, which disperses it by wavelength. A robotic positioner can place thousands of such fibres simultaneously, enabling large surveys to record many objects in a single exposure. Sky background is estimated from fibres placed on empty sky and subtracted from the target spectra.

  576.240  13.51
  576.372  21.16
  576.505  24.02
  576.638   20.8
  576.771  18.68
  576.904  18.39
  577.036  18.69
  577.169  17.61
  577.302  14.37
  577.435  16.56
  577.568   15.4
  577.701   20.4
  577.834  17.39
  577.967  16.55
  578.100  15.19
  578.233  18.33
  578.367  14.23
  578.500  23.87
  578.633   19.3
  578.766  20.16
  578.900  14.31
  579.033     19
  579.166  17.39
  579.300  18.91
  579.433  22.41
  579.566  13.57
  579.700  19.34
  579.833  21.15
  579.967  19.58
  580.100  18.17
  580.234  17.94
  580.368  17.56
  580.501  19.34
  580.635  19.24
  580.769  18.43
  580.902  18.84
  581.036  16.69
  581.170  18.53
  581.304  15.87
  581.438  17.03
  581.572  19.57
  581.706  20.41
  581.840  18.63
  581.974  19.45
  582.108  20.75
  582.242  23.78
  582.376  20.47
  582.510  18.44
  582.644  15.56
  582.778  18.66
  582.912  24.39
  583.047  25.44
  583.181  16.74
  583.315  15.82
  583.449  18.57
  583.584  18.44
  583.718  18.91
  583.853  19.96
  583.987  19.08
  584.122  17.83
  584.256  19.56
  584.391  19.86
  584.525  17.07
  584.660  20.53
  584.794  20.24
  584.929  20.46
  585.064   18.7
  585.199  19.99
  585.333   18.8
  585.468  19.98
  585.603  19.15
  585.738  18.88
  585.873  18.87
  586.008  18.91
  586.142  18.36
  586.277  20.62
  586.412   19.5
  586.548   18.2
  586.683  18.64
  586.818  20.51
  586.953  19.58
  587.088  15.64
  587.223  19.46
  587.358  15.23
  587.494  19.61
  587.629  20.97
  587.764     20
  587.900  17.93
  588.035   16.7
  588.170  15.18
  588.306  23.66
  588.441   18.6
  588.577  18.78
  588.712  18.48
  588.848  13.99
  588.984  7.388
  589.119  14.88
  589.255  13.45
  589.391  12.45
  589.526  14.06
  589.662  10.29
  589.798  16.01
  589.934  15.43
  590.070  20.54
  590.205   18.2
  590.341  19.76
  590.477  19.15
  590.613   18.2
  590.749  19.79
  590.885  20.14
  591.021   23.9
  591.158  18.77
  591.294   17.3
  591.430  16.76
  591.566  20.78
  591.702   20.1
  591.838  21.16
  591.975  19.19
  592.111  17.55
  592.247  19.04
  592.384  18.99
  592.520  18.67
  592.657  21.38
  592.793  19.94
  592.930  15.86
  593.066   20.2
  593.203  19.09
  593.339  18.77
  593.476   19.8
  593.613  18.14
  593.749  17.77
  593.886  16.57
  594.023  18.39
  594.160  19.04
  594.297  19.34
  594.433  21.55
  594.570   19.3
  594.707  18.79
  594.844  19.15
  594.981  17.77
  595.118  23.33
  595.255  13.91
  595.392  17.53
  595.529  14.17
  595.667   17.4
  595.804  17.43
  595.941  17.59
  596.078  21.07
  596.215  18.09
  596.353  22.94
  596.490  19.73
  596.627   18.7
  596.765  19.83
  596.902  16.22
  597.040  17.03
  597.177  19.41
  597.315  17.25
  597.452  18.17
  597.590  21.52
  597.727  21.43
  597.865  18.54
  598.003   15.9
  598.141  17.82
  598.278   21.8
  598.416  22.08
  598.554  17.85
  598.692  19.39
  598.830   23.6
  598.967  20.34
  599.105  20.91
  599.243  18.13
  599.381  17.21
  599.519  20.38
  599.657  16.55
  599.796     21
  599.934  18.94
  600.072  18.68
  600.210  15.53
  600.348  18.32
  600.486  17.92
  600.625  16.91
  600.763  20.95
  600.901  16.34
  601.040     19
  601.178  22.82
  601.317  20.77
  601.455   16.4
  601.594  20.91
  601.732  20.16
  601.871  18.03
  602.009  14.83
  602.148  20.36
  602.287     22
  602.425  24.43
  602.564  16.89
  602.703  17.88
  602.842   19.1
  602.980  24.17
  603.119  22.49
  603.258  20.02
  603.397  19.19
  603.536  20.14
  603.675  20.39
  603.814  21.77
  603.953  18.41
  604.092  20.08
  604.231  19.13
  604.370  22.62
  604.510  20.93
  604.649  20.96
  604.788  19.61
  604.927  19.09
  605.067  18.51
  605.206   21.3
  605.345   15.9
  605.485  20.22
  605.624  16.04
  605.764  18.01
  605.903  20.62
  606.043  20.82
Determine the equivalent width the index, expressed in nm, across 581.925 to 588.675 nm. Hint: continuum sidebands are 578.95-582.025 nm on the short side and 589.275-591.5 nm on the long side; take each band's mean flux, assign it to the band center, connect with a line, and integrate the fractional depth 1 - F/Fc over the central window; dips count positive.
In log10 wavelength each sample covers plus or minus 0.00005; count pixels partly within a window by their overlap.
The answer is -0.44 nm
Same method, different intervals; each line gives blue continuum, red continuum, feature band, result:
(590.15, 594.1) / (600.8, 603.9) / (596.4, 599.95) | 0.06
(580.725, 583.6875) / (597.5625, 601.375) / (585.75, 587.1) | 0.01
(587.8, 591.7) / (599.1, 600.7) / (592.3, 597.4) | -0.26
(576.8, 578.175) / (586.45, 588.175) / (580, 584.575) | -0.32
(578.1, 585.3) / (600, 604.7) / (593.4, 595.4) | 0.07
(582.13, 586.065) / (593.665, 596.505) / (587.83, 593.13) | 0.33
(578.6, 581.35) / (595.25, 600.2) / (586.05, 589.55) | 0.22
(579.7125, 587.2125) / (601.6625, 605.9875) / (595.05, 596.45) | 0.08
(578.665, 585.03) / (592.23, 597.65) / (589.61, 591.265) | 0.04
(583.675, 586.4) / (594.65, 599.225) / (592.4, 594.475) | 0.02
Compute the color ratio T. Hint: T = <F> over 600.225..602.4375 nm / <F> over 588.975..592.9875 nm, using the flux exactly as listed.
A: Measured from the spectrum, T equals 1.08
